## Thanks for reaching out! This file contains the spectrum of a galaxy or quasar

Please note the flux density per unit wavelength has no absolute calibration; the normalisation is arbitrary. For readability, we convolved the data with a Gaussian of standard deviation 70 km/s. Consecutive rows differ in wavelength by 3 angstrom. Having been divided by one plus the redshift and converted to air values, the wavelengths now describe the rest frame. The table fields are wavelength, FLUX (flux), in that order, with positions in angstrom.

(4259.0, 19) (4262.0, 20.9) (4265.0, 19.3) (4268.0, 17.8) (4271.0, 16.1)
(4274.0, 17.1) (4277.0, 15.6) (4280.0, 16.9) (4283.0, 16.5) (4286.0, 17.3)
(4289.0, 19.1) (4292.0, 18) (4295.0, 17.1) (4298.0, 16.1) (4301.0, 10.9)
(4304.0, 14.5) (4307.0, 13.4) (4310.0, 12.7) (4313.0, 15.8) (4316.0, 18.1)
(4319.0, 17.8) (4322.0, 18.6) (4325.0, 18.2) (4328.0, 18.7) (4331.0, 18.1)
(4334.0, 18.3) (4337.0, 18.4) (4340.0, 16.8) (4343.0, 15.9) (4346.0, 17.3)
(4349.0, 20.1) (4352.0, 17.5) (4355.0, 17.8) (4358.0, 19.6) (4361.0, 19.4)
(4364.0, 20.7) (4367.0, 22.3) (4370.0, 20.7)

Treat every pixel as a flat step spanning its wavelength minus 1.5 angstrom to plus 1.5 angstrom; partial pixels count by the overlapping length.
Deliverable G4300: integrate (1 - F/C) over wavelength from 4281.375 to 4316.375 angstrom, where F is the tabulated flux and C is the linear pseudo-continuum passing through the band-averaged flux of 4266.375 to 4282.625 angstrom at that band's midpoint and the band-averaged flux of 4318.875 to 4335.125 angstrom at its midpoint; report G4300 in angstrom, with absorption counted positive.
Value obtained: 3.4 angstrom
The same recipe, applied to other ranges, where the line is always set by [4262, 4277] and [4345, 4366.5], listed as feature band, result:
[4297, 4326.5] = 4.50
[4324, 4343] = 0.85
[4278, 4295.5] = 0.53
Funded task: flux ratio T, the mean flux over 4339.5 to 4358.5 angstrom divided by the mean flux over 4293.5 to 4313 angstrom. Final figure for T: 1.3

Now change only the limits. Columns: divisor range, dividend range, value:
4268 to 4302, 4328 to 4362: 1.09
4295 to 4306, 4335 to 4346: 1.20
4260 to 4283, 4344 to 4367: 1.08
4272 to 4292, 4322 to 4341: 1.06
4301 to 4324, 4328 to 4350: 1.15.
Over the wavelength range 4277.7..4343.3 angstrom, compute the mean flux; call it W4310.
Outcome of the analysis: 16.7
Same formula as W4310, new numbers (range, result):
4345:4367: 19.2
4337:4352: 17.6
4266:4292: 17.1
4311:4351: 17.8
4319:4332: 18.3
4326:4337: 18.4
